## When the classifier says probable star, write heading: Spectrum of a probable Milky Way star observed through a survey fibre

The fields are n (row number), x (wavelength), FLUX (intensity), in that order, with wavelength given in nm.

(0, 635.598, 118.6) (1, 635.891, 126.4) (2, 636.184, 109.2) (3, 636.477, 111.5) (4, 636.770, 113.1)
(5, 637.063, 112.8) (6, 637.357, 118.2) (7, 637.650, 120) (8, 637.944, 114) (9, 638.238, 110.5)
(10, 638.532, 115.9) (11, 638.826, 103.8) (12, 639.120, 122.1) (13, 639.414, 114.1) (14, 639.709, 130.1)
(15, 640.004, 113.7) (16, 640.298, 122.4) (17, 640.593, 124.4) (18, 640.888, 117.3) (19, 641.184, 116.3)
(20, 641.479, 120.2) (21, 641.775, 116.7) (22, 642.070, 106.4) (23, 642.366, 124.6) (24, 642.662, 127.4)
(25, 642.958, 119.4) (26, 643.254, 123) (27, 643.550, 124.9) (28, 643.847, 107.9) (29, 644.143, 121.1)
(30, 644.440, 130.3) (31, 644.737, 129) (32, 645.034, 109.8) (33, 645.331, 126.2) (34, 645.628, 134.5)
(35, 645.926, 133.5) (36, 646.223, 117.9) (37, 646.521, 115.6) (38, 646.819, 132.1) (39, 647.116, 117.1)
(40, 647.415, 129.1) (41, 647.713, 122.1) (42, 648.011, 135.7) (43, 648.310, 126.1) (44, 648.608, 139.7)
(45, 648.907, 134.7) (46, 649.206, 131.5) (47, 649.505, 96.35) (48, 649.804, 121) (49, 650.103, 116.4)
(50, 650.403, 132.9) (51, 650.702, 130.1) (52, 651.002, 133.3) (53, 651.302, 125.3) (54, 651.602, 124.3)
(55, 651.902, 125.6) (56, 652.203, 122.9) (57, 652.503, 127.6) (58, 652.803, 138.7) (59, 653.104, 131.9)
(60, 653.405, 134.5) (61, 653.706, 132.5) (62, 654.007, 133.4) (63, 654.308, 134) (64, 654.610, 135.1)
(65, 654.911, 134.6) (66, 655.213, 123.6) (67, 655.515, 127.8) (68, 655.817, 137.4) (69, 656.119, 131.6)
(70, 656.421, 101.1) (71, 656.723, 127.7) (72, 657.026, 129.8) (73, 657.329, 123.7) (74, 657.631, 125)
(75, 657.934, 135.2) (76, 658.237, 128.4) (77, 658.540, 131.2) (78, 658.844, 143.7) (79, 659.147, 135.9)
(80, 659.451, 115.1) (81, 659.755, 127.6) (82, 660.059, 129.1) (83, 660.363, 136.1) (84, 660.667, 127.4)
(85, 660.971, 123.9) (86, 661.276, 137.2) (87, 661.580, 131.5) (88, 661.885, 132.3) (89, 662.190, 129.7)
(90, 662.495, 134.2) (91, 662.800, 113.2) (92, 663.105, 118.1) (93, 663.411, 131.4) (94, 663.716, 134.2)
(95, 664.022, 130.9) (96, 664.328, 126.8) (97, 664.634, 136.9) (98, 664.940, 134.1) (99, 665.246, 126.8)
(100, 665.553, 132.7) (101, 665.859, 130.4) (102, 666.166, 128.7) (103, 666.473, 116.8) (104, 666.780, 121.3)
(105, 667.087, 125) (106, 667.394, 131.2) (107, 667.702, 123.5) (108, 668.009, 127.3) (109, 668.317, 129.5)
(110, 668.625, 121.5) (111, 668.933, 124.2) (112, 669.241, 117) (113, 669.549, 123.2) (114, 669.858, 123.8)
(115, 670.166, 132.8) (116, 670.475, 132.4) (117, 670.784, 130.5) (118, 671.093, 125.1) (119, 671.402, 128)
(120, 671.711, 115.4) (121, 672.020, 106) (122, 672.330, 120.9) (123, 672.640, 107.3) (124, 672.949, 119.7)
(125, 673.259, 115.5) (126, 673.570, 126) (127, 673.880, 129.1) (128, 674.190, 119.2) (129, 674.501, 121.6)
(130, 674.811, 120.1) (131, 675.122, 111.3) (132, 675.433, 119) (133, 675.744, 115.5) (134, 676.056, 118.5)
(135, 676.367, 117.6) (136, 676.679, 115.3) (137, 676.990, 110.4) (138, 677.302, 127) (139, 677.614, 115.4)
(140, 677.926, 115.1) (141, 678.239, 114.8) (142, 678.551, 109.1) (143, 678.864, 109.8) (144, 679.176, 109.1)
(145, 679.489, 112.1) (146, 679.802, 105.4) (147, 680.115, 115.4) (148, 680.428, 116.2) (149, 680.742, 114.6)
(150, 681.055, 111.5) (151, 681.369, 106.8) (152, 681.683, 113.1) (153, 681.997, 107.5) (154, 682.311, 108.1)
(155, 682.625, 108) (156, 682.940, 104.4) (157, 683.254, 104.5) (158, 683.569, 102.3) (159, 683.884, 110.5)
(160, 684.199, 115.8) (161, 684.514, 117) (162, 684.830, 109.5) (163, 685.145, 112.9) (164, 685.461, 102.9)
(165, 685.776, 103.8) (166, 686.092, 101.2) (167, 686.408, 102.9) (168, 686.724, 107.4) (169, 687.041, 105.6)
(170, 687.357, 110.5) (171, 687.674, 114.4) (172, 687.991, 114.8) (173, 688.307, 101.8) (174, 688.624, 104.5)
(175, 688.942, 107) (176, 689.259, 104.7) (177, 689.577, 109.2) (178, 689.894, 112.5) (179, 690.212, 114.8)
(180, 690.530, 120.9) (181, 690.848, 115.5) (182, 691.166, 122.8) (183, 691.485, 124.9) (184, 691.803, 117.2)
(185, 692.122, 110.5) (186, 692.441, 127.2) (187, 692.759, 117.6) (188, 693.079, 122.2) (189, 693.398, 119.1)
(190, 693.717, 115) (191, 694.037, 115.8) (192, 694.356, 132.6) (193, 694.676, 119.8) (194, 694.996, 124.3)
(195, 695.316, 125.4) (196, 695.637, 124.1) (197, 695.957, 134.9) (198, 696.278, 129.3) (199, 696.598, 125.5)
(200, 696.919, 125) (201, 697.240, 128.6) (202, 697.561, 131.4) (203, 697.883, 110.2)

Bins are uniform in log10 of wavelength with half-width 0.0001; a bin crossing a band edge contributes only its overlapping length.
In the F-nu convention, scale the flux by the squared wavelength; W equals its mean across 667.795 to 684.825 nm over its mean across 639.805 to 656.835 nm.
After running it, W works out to 1.01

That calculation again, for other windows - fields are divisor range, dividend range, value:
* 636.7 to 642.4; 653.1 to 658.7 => 1.17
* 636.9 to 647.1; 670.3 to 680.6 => 1.08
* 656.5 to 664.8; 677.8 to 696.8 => 0.95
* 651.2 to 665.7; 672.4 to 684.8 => 0.93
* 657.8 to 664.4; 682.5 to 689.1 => 0.89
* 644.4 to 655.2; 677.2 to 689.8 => 0.95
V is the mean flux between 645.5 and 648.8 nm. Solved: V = 128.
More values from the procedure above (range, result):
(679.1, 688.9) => 109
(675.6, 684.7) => 112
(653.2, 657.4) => 129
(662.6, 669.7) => 126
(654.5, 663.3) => 129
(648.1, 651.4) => 126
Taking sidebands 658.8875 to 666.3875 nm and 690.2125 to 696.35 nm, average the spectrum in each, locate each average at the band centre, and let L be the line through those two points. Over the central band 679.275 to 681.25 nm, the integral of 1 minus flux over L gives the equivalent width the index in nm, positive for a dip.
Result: 0.20 nm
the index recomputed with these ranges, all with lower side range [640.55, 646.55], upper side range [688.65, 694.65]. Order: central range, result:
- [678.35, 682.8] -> 0.28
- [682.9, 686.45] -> 0.30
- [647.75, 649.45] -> -0.14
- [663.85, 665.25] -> -0.14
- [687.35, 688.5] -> 0.07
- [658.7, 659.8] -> -0.10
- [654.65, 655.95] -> -0.12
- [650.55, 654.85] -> -0.37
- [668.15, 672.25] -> -0.17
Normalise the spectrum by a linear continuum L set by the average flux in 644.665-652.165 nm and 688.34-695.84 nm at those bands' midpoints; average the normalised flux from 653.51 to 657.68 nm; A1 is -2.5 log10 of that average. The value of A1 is -0.04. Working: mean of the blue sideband 126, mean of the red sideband 118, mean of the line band 129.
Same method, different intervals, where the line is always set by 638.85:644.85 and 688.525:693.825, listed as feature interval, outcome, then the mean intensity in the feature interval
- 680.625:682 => 0.05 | 111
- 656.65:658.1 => -0.08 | 128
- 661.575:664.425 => -0.09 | 128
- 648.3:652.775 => -0.06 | 126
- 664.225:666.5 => -0.10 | 130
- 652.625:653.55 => -0.13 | 135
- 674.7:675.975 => 0.01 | 116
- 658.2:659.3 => -0.14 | 135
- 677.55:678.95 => 0.04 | 113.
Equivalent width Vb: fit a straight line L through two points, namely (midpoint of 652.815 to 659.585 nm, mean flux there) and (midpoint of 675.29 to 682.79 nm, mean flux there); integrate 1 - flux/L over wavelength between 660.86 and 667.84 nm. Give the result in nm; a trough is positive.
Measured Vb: -0.25 nm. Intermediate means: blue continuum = 130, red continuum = 113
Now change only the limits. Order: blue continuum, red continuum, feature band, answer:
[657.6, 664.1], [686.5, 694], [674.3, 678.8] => 0.18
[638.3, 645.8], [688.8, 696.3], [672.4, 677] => 0.06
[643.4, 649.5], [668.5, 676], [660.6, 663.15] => -0.11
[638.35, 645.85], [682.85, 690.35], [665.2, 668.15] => -0.33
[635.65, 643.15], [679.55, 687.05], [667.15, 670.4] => -0.41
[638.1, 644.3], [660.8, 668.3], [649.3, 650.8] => 0.03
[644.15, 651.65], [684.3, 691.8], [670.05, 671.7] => -0.16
